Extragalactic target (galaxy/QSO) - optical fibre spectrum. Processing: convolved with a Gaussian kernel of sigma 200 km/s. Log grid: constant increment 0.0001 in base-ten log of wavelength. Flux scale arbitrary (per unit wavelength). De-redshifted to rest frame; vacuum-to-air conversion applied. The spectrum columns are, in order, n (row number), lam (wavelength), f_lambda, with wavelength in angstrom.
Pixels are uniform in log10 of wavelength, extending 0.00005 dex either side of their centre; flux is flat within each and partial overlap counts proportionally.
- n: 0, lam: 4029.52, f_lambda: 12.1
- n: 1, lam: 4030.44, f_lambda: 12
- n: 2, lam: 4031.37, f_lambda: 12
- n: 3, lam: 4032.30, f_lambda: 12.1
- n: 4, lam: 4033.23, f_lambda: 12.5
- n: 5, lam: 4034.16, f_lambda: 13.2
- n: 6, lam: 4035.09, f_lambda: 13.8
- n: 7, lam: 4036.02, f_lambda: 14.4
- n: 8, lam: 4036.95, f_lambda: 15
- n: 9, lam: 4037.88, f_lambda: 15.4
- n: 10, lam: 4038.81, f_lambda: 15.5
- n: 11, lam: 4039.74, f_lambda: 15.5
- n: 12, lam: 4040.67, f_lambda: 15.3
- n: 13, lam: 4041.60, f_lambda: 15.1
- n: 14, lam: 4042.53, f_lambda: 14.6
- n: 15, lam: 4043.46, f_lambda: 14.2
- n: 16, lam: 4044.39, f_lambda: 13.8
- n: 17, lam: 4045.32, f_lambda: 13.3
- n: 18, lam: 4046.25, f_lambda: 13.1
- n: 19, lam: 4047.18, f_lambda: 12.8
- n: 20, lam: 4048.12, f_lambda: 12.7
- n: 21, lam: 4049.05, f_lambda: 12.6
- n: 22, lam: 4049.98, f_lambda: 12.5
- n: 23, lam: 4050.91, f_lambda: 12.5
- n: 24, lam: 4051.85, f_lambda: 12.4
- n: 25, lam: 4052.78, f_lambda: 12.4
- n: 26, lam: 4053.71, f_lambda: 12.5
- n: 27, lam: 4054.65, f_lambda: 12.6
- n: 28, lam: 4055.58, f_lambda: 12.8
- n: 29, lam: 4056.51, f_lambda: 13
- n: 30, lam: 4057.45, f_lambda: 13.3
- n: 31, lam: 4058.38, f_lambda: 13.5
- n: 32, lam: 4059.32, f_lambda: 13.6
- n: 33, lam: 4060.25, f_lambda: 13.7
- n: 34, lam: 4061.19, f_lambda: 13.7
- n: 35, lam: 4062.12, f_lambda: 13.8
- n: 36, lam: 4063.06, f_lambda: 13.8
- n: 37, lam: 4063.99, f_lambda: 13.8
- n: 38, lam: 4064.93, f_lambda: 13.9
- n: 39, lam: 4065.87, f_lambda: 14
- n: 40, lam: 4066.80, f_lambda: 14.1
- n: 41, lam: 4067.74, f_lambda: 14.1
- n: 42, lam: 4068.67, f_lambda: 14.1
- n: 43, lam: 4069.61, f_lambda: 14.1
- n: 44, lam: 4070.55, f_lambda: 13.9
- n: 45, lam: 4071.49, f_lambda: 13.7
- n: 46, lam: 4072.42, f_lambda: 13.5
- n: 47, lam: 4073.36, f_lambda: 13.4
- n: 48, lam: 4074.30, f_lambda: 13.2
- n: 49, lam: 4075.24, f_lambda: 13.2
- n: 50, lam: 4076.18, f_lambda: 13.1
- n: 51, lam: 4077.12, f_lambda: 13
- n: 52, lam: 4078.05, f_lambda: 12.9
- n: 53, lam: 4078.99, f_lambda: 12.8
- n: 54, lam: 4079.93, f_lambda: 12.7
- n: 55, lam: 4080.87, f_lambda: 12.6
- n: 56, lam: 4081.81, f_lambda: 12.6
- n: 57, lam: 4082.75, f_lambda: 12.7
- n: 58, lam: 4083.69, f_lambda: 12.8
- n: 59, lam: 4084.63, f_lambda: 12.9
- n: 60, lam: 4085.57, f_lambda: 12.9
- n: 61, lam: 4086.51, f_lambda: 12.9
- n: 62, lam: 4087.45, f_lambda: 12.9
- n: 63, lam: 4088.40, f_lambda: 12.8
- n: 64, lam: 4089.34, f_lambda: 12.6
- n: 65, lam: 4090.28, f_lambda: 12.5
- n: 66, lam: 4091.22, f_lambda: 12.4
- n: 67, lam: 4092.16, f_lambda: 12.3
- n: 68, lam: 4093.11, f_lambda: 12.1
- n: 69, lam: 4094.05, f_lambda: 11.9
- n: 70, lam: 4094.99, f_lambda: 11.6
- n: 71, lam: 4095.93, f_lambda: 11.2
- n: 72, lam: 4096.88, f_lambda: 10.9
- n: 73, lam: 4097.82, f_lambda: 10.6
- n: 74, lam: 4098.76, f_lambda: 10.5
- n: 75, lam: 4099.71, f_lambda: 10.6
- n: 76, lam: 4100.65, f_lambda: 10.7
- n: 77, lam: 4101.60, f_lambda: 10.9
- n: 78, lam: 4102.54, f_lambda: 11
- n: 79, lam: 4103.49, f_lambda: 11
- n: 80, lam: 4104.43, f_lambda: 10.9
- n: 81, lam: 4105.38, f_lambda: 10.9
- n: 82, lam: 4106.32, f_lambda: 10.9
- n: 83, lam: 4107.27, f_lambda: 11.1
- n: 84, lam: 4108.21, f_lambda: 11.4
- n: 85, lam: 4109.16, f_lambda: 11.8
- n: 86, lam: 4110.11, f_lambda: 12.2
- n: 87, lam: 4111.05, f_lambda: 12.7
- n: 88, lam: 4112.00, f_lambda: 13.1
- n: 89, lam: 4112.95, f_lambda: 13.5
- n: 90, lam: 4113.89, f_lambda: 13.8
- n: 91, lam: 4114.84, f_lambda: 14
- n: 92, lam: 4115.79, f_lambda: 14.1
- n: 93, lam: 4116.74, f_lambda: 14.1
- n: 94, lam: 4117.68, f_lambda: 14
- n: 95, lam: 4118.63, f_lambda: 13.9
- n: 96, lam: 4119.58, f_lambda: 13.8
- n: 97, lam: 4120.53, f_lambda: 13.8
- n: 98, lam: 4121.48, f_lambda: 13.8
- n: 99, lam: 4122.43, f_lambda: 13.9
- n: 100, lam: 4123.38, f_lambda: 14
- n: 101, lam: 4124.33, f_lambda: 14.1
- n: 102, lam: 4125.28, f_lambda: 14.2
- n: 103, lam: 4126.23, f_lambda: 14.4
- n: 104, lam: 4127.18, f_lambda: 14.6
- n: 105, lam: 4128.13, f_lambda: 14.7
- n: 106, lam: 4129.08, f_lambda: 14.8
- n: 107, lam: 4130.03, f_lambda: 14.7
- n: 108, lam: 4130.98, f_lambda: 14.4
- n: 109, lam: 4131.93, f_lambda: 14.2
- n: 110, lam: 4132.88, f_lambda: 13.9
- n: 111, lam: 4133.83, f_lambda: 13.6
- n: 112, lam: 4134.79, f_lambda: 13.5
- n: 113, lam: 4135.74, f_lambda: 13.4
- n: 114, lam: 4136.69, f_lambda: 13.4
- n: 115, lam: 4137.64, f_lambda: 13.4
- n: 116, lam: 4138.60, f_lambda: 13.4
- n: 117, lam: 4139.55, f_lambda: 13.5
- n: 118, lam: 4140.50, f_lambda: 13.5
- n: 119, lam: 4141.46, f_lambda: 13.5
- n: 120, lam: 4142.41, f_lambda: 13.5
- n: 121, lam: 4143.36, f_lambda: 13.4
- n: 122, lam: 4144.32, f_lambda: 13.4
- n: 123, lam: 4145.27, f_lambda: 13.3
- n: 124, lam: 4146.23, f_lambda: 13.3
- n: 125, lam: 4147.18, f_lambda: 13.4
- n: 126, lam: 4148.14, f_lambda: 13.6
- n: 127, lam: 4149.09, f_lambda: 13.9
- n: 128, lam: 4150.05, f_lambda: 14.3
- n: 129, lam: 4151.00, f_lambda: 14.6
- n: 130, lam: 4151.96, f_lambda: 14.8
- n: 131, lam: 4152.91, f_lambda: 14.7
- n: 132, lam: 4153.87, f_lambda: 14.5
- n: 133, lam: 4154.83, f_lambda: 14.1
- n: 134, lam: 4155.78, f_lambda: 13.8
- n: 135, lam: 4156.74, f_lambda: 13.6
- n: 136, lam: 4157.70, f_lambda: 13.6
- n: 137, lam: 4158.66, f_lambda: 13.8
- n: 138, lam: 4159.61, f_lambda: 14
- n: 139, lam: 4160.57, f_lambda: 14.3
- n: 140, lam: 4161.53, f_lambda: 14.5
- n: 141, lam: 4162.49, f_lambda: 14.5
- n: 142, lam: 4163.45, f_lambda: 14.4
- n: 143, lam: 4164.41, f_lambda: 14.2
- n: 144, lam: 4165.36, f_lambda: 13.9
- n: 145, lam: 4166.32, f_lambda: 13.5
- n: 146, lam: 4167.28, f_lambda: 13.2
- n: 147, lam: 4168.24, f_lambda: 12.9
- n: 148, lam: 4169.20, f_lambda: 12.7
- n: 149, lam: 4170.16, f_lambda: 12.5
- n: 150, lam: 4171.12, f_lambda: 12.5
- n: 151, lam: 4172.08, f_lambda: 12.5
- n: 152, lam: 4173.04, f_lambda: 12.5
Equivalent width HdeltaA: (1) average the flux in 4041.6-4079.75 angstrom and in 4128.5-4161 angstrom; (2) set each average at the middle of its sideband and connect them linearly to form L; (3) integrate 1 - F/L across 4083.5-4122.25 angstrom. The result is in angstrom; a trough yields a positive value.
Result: 3.8 angstrom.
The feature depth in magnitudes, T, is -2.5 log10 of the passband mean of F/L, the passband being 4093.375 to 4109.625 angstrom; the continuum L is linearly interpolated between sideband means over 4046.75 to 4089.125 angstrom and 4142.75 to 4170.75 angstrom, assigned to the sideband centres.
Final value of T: 0.21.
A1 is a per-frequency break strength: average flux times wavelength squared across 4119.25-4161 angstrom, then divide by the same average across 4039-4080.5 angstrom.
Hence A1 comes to 1.1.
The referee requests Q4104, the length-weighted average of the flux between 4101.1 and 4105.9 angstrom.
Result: 10.9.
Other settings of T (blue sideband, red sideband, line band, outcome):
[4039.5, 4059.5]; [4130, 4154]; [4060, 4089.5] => 0.01 mag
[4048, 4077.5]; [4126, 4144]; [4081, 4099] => 0.11 mag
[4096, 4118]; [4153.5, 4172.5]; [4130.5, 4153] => -0.06 mag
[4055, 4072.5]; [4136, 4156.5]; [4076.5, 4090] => 0.08 mag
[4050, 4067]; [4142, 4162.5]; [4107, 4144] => 0.01 mag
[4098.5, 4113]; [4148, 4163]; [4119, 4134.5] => -0.13 mag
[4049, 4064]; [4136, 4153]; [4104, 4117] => 0.09 mag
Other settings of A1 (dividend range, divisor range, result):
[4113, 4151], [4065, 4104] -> 1.13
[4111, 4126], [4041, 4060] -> 1.08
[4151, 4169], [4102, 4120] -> 1.14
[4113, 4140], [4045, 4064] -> 1.11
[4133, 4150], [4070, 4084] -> 1.06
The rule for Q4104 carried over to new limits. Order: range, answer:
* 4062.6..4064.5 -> 13.8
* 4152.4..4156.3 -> 14.3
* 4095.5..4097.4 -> 11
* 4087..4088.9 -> 12.8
